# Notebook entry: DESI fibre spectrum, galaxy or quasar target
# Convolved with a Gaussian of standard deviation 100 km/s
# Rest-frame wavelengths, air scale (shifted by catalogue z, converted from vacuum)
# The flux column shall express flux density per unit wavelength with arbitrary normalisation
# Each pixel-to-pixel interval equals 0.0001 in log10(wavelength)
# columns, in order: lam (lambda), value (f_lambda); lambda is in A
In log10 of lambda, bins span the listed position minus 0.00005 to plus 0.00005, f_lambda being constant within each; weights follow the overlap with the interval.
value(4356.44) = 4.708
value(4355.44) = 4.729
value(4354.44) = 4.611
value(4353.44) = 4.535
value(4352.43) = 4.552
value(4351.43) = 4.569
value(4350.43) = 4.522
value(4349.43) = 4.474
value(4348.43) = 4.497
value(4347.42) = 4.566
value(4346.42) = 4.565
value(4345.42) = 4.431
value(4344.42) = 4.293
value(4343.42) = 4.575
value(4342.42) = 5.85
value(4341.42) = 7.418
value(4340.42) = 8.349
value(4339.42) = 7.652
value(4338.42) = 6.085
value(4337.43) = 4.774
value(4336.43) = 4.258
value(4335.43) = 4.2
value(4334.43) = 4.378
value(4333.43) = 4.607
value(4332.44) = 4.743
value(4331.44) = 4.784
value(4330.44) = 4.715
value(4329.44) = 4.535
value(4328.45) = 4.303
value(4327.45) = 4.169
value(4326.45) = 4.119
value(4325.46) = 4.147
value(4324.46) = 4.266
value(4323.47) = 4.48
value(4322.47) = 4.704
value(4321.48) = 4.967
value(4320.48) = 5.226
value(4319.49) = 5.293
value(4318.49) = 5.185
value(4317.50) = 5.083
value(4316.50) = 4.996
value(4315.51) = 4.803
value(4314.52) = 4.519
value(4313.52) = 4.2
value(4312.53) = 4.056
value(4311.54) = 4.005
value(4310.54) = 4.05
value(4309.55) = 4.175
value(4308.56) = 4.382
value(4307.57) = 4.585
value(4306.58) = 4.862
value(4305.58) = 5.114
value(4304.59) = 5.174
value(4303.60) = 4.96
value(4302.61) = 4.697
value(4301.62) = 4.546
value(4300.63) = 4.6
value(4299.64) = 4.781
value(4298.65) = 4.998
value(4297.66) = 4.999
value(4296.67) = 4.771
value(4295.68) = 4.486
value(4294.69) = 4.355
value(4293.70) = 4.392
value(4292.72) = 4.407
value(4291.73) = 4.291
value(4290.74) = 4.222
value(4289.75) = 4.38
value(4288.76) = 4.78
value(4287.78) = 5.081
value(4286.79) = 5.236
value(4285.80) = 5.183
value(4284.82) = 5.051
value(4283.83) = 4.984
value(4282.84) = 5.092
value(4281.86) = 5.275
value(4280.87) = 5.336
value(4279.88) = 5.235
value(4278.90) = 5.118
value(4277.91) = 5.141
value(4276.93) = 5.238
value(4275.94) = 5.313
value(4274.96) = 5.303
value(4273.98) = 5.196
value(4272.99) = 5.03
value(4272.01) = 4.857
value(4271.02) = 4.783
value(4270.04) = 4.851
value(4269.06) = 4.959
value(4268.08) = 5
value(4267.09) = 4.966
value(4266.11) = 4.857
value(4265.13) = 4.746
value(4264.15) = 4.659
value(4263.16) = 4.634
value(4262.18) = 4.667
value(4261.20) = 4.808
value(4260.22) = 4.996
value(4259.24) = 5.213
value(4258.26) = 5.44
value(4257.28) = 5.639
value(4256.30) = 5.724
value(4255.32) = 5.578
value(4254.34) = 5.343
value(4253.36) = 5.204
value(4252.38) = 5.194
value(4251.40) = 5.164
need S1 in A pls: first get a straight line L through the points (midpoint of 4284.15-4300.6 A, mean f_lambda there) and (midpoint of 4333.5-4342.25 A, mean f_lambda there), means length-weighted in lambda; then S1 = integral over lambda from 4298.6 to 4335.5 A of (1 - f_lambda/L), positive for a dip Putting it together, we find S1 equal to 4.8 A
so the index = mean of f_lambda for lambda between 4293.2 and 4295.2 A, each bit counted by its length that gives 4.39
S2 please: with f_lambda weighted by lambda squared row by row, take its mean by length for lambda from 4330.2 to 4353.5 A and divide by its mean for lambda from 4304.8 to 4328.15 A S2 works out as 1.12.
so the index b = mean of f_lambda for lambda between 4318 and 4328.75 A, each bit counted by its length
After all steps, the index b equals 4.63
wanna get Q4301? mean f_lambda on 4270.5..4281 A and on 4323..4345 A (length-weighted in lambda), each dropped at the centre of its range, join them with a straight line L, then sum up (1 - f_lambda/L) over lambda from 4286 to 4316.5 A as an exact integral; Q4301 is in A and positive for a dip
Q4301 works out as 2.88 A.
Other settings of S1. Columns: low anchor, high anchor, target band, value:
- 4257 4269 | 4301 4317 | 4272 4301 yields -0.9 A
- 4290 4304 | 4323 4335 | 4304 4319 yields -0.3 A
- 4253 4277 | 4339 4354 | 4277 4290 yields 0.1 A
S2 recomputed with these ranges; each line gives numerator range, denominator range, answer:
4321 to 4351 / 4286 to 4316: 1.09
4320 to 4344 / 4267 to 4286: 1.02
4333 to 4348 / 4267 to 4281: 1.08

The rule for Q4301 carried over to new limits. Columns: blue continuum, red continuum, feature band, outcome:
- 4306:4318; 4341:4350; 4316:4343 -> -2.05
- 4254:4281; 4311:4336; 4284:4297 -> 0.56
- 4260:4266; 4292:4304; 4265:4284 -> -1.43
